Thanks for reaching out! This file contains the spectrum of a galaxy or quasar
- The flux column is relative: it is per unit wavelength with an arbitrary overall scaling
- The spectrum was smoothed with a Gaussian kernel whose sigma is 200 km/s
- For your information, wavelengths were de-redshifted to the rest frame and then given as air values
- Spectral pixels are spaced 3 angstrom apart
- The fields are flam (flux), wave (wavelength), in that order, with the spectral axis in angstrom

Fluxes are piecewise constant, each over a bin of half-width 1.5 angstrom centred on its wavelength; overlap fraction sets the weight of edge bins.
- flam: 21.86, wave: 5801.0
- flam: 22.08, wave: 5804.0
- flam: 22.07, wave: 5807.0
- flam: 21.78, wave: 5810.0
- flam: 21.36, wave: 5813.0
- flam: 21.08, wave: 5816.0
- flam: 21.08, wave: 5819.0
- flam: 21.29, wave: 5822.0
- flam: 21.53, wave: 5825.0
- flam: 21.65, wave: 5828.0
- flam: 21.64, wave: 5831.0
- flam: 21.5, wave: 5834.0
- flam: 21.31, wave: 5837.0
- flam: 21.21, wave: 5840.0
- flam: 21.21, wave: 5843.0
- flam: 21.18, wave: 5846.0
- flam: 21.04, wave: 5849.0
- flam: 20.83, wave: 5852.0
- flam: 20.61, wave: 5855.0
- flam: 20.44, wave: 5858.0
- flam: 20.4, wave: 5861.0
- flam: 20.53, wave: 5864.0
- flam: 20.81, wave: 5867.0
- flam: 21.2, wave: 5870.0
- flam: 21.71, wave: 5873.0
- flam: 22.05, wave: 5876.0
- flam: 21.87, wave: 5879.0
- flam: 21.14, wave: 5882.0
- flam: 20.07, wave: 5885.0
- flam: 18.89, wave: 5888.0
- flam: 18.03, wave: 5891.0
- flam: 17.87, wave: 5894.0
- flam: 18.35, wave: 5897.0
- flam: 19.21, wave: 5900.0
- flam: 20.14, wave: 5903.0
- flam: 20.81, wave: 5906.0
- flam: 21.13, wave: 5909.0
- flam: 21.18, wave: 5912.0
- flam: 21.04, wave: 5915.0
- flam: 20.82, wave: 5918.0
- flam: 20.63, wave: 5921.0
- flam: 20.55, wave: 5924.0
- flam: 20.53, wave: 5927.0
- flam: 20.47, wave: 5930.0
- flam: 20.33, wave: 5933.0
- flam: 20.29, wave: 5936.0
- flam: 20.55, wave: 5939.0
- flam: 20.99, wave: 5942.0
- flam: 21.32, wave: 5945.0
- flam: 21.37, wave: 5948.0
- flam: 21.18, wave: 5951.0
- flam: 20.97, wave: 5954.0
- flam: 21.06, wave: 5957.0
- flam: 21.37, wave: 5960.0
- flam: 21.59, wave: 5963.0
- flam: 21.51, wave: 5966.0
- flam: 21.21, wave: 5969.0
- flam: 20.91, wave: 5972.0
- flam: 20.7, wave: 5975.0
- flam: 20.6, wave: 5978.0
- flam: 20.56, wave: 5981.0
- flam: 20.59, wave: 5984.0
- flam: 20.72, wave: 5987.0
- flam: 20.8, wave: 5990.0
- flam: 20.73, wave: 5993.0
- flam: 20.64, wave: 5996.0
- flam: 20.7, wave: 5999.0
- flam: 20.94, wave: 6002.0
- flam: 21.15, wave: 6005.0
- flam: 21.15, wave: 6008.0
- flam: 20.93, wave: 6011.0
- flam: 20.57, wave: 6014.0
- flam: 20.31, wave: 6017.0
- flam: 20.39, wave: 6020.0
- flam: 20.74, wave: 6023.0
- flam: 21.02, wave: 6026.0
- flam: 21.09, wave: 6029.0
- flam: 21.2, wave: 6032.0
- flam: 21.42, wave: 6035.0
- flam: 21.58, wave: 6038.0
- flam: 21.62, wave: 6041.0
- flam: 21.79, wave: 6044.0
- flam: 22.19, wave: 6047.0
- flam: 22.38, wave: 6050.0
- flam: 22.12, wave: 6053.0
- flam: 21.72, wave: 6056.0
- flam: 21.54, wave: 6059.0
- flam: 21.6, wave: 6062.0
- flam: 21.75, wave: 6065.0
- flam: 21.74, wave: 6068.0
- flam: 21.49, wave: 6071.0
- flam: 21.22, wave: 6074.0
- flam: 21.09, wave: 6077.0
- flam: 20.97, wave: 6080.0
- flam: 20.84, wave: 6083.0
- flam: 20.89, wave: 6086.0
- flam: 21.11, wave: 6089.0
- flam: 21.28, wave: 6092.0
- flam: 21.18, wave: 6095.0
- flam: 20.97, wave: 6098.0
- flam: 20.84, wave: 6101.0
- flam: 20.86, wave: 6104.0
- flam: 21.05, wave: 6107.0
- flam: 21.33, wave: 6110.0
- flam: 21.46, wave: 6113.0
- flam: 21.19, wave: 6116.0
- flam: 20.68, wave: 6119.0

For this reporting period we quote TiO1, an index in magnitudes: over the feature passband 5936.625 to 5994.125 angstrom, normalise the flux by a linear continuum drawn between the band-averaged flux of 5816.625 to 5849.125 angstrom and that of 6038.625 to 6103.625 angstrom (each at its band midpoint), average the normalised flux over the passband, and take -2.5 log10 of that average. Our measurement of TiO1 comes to 0.02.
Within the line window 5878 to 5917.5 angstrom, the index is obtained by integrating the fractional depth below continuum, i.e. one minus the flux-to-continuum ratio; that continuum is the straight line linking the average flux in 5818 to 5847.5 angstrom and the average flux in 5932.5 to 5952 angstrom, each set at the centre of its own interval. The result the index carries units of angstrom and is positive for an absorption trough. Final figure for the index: 2.1 angstrom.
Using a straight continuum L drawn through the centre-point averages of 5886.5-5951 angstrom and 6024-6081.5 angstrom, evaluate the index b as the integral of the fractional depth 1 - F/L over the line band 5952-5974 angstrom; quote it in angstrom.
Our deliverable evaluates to -0.58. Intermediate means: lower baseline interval 20.2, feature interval 21.2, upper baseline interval 21.5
